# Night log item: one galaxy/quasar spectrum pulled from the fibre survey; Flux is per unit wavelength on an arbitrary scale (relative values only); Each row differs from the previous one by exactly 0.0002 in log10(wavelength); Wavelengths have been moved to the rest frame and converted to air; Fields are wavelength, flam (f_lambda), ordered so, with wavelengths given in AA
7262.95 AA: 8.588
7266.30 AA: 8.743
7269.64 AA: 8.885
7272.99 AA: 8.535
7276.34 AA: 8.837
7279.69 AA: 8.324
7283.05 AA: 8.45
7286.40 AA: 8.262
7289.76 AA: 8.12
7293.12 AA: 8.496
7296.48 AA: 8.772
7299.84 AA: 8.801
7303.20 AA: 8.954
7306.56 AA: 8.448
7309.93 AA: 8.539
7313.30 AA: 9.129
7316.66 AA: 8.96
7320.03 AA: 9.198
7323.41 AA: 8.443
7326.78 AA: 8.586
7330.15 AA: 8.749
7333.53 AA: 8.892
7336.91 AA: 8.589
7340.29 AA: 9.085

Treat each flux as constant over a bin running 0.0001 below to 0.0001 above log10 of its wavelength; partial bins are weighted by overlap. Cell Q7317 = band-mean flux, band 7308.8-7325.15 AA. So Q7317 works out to 8.86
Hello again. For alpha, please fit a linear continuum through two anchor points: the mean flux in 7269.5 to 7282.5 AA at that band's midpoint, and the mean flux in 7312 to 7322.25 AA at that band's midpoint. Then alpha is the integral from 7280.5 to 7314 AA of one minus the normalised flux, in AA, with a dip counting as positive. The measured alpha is 1.00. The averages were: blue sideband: 8.6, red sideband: 9.06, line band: 8.57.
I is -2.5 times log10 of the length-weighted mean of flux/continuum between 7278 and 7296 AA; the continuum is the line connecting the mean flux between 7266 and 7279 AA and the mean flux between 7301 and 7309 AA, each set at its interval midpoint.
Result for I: 0.04 mag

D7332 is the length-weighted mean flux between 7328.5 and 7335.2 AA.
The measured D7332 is 8.82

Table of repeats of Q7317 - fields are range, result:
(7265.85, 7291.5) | 8.51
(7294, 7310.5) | 8.71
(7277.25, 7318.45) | 8.61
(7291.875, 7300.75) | 8.69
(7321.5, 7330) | 8.57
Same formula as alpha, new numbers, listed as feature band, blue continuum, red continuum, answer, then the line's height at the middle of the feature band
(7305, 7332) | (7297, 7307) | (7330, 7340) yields 0.07 AA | 8.78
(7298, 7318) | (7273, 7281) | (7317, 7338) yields -0.25 AA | 8.69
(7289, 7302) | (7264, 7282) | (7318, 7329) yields 0.15 AA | 8.7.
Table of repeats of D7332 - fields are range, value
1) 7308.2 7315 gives 8.83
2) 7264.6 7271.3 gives 8.82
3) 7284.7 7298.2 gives 8.41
